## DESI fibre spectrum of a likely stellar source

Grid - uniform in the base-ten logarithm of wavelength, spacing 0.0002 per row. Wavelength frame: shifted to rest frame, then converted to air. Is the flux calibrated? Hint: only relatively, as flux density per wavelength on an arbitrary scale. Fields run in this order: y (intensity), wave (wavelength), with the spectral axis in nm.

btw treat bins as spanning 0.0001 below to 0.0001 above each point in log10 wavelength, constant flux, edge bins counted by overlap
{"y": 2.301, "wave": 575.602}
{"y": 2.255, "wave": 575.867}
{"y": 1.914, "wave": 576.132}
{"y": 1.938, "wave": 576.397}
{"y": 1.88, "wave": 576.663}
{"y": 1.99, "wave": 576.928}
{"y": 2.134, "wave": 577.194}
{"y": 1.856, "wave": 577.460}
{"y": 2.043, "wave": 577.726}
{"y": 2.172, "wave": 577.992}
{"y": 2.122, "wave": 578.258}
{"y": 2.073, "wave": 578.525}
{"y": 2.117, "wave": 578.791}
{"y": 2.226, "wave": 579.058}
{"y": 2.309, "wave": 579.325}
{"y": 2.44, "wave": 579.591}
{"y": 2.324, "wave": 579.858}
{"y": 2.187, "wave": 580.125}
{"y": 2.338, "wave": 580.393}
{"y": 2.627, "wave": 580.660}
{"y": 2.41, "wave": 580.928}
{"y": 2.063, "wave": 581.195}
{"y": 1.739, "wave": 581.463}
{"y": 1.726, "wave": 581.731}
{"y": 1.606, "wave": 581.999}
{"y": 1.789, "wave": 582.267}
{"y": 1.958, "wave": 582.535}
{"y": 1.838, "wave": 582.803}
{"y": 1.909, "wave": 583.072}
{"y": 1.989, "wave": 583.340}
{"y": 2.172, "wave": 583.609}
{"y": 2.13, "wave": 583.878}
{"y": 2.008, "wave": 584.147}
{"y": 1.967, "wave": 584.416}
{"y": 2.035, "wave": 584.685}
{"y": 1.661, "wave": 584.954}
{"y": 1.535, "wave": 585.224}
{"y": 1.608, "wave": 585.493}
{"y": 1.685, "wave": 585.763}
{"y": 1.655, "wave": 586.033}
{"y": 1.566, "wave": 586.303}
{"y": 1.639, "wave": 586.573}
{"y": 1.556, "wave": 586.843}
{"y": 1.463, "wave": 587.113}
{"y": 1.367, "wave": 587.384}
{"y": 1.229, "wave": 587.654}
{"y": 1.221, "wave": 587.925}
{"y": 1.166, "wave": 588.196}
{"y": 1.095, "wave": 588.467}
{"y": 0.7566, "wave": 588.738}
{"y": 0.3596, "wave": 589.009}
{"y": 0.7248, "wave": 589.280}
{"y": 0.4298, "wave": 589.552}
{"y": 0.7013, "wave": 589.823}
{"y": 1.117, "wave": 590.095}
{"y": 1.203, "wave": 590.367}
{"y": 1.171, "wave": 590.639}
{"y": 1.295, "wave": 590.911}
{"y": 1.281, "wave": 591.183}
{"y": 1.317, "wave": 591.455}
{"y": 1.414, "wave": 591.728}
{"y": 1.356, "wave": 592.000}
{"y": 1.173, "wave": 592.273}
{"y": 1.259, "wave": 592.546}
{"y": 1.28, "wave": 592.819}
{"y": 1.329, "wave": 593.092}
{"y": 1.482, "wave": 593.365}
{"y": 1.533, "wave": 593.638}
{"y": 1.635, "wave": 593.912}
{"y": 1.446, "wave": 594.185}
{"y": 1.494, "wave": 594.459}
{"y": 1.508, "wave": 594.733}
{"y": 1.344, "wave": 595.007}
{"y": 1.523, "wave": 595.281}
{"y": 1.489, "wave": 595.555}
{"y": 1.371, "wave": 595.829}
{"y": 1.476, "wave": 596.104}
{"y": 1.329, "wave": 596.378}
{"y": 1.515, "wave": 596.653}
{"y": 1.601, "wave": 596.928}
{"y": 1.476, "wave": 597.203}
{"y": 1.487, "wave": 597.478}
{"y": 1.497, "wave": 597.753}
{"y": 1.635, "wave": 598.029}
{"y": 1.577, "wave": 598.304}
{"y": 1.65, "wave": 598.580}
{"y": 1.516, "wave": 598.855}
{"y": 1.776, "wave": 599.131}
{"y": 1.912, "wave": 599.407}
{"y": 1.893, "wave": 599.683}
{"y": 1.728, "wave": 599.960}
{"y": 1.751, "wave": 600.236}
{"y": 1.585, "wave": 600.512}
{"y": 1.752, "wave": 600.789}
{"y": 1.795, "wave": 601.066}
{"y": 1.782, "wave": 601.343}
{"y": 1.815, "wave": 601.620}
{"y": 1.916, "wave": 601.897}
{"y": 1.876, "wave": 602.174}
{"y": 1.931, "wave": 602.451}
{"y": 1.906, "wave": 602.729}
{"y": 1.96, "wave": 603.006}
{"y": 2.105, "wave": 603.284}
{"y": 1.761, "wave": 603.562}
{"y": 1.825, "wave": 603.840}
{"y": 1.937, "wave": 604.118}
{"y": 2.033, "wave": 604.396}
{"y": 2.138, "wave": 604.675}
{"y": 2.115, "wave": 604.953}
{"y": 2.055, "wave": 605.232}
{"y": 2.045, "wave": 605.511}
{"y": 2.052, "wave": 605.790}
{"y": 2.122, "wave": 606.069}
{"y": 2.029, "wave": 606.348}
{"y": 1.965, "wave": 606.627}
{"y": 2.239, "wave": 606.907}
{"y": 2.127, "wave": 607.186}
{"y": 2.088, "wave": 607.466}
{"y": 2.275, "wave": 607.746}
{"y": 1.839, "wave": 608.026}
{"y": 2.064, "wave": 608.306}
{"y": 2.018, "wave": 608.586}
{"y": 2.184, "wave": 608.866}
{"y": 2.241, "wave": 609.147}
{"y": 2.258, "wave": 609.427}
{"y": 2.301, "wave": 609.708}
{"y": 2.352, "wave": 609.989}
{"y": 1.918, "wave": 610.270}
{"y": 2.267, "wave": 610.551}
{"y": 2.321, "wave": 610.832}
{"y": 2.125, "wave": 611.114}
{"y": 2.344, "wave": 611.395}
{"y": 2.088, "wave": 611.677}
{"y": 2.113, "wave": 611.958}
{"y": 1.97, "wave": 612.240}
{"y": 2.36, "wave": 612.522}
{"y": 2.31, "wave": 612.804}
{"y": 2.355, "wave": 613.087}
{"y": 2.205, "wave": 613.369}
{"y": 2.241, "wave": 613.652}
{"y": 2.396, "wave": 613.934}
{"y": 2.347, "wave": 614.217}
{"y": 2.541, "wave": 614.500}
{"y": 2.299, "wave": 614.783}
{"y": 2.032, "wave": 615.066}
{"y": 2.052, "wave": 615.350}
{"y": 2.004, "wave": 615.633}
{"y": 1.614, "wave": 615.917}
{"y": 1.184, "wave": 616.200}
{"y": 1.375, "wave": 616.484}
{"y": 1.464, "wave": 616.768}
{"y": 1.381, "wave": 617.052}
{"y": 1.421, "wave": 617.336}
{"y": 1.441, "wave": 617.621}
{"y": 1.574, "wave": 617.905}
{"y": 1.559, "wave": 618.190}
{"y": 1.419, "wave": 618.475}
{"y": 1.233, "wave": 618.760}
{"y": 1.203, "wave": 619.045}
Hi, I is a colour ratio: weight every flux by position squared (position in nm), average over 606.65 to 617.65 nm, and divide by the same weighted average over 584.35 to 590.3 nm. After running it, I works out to 1.7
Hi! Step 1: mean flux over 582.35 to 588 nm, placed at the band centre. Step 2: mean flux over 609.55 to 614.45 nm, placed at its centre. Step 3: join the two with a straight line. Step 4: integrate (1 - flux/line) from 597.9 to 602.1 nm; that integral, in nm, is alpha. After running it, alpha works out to 0.57 nm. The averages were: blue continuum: 1.73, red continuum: 2.24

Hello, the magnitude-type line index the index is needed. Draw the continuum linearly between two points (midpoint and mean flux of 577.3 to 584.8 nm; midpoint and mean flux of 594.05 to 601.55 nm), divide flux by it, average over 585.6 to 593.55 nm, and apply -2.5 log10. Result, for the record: 0.44 mag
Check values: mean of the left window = 2.08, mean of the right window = 1.59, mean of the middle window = 1.22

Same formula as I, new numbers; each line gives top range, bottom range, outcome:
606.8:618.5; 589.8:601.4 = 1.44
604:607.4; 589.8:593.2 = 1.75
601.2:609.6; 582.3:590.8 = 1.49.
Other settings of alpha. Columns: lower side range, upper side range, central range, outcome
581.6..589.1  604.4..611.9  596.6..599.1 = 0.440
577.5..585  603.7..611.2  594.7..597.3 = 0.785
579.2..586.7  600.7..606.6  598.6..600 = 0.140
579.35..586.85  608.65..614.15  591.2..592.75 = 0.558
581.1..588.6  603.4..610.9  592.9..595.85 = 0.623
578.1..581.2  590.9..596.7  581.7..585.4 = 0.278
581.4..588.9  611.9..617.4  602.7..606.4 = -0.276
